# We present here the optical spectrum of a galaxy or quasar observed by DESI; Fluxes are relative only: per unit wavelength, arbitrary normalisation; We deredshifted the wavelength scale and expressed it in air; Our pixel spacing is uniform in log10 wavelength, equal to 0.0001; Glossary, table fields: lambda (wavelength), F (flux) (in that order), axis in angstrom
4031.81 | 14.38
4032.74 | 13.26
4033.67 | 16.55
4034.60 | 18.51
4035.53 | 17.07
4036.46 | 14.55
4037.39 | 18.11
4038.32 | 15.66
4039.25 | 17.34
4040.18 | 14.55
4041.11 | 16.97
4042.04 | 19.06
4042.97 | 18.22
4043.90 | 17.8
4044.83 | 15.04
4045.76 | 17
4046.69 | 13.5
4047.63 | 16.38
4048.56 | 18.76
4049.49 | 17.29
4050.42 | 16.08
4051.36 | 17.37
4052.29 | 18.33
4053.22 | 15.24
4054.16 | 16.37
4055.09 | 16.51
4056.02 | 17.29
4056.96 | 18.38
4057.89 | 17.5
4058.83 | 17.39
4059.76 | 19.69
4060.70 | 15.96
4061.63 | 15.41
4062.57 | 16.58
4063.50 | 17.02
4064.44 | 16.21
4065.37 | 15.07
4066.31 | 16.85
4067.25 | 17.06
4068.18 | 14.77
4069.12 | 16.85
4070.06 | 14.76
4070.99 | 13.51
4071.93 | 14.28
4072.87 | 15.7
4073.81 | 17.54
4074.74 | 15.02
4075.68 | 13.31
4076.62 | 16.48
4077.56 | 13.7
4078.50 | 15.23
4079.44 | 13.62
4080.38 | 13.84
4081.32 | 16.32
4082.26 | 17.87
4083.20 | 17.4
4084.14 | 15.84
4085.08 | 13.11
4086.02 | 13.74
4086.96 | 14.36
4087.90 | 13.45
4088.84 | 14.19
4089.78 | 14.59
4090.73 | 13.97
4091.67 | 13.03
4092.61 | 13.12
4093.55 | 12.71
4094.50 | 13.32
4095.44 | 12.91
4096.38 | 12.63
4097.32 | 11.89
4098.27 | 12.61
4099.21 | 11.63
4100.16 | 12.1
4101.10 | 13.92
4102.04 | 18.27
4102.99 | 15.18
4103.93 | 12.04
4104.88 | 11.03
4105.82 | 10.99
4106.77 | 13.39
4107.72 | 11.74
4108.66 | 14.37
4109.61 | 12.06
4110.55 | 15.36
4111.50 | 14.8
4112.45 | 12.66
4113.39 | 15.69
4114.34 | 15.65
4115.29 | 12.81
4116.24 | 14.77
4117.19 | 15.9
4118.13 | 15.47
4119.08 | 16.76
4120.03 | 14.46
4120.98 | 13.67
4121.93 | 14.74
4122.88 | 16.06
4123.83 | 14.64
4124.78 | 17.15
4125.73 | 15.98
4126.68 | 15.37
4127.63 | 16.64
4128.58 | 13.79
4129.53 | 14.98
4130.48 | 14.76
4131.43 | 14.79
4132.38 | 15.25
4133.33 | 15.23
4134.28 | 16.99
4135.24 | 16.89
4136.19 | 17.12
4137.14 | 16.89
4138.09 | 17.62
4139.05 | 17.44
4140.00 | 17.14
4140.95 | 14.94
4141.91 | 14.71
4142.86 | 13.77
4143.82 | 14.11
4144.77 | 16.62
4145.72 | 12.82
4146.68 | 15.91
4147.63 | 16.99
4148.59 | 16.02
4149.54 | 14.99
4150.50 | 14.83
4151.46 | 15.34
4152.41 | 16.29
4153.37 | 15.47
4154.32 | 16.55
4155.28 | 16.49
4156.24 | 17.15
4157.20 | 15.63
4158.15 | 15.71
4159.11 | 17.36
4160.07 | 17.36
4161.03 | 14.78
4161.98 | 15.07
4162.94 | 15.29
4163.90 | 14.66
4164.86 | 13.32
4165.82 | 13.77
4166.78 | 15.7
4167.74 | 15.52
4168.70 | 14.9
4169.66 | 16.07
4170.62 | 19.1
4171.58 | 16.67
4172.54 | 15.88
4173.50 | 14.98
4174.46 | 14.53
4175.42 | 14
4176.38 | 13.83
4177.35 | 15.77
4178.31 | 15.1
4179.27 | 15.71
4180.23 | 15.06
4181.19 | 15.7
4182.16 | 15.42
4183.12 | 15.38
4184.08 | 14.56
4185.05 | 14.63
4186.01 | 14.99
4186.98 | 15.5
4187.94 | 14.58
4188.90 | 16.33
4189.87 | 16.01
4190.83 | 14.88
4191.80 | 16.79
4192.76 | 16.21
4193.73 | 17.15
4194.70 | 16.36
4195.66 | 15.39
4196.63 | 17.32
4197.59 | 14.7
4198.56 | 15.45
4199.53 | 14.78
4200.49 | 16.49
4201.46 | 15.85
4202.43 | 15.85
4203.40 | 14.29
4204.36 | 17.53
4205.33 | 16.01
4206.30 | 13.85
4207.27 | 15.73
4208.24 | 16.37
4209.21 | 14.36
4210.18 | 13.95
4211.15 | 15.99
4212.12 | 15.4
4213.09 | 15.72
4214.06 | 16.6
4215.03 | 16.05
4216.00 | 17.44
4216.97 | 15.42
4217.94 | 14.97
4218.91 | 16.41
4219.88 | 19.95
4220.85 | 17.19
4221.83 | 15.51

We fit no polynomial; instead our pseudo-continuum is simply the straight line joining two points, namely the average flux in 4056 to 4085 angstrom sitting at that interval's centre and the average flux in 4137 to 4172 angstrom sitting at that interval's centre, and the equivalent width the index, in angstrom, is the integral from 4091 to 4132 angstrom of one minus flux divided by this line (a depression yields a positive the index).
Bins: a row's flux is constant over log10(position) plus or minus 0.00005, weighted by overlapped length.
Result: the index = 4.5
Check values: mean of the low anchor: 16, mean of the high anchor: 15.7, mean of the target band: 14.1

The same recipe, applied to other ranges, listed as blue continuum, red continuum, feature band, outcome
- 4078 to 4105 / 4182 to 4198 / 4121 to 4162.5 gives -2.6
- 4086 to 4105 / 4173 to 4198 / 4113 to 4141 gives -3.1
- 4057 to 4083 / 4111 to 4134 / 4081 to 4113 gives 3.7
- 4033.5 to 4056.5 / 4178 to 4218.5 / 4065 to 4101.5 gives 4.6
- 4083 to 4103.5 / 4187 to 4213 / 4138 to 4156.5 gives -1.2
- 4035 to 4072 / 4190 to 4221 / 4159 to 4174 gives 0.5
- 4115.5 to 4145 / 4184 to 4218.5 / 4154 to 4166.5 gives 0.0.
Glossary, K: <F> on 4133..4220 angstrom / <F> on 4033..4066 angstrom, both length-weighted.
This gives 0.9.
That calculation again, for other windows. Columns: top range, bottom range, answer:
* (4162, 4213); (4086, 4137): 1.08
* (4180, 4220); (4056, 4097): 1.03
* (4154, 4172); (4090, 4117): 1.18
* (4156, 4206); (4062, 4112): 1.09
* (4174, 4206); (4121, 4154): 0.99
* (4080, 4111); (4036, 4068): 0.82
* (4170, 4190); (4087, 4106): 1.16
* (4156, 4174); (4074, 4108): 1.13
